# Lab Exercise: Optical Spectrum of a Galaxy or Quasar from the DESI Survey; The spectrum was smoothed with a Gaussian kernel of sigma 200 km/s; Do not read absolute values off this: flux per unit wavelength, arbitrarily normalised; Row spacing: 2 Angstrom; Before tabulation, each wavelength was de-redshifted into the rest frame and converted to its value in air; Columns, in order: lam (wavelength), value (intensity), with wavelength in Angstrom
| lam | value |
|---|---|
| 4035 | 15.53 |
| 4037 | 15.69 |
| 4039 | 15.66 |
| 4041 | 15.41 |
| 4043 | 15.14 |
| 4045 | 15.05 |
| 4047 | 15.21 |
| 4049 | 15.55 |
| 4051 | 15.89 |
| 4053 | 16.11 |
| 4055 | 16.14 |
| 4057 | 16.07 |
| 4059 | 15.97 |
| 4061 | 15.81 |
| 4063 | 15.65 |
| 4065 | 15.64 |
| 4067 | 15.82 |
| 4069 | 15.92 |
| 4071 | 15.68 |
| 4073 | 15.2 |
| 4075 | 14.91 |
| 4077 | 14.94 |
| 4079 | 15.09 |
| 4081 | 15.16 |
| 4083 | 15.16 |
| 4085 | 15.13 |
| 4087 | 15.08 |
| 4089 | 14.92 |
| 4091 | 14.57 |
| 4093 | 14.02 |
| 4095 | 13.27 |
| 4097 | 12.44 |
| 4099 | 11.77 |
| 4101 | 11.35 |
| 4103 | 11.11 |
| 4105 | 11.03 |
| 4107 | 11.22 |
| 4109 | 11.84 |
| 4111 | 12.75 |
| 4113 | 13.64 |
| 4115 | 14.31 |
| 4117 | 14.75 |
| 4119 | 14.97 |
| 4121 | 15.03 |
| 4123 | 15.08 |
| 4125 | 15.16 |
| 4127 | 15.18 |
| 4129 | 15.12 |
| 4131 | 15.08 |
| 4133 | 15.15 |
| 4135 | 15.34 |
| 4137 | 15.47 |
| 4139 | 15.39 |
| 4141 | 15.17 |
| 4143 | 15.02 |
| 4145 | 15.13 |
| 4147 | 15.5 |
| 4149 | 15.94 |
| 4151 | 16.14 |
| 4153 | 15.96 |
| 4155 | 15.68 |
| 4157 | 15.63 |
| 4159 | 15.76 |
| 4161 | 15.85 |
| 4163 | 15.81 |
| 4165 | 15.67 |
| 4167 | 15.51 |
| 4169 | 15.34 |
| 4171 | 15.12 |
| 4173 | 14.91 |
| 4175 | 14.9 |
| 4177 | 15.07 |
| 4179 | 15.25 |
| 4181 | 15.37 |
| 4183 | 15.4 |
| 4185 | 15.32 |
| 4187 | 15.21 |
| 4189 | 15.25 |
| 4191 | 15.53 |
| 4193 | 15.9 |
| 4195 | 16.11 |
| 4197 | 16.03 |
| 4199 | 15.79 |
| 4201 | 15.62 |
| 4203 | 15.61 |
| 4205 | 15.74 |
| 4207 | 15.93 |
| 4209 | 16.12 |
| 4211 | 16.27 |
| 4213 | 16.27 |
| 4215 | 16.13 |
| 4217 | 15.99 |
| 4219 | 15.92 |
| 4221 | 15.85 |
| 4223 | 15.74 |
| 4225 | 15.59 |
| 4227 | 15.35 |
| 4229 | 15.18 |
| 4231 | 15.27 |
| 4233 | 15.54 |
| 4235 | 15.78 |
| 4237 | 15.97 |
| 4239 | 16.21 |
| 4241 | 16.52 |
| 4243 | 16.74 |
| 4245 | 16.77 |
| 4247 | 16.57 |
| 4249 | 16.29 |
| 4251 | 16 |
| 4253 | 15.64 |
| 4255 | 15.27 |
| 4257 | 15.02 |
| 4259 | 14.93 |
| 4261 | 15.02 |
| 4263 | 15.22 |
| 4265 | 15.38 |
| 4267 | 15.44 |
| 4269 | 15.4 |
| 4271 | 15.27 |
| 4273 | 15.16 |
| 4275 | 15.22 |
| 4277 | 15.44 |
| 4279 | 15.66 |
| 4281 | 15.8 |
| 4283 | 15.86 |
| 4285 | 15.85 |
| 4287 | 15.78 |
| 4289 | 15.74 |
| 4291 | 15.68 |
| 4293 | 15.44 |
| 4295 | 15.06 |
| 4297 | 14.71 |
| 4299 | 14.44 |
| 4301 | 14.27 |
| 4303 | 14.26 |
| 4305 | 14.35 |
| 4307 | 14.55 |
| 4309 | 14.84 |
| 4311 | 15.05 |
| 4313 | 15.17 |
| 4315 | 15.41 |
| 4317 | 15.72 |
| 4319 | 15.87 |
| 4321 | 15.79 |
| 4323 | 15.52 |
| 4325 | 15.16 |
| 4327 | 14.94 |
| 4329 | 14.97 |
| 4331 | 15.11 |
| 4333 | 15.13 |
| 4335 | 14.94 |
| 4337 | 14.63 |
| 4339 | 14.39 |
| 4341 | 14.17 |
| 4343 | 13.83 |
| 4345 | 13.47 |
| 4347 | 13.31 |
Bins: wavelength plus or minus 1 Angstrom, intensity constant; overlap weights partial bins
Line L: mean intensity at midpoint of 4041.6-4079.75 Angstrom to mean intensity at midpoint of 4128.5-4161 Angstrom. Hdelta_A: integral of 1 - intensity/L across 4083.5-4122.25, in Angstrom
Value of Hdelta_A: 5.4 Angstrom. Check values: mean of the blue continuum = 15.6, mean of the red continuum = 15.5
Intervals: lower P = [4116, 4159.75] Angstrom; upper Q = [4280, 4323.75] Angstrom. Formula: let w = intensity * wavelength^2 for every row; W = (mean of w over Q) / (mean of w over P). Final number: 1.07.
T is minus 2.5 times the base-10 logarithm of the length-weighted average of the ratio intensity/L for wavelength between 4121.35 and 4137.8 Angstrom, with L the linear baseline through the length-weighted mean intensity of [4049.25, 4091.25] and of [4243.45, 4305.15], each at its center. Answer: 0.020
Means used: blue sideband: 15.5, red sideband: 15.4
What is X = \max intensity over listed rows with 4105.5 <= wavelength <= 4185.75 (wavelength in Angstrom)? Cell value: 16.14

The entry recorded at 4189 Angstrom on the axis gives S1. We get 15.25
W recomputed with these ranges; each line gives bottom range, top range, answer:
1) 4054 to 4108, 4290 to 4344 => 1.16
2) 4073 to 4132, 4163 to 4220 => 1.17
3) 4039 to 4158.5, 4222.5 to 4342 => 1.13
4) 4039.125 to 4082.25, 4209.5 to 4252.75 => 1.12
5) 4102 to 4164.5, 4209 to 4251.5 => 1.14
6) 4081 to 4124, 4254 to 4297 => 1.24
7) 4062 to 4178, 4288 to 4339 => 1.12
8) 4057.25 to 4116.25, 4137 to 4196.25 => 1.14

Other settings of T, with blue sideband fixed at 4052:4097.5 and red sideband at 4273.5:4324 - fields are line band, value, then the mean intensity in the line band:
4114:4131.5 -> 0.02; 15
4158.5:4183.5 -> -0.01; 15.4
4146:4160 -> -0.04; 15.8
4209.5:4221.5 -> -0.06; 16.1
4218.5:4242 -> -0.04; 15.7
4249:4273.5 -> -0.01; 15.4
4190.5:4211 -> -0.04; 15.9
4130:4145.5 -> 0.00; 15.2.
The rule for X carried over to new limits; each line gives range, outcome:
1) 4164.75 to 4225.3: 16.27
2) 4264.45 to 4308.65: 15.86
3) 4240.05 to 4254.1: 16.77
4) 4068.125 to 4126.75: 15.92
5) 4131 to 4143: 15.47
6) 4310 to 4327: 15.87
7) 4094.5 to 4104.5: 13.27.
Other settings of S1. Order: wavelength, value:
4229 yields 15.18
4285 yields 15.85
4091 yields 14.57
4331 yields 15.11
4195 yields 16.11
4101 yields 11.35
